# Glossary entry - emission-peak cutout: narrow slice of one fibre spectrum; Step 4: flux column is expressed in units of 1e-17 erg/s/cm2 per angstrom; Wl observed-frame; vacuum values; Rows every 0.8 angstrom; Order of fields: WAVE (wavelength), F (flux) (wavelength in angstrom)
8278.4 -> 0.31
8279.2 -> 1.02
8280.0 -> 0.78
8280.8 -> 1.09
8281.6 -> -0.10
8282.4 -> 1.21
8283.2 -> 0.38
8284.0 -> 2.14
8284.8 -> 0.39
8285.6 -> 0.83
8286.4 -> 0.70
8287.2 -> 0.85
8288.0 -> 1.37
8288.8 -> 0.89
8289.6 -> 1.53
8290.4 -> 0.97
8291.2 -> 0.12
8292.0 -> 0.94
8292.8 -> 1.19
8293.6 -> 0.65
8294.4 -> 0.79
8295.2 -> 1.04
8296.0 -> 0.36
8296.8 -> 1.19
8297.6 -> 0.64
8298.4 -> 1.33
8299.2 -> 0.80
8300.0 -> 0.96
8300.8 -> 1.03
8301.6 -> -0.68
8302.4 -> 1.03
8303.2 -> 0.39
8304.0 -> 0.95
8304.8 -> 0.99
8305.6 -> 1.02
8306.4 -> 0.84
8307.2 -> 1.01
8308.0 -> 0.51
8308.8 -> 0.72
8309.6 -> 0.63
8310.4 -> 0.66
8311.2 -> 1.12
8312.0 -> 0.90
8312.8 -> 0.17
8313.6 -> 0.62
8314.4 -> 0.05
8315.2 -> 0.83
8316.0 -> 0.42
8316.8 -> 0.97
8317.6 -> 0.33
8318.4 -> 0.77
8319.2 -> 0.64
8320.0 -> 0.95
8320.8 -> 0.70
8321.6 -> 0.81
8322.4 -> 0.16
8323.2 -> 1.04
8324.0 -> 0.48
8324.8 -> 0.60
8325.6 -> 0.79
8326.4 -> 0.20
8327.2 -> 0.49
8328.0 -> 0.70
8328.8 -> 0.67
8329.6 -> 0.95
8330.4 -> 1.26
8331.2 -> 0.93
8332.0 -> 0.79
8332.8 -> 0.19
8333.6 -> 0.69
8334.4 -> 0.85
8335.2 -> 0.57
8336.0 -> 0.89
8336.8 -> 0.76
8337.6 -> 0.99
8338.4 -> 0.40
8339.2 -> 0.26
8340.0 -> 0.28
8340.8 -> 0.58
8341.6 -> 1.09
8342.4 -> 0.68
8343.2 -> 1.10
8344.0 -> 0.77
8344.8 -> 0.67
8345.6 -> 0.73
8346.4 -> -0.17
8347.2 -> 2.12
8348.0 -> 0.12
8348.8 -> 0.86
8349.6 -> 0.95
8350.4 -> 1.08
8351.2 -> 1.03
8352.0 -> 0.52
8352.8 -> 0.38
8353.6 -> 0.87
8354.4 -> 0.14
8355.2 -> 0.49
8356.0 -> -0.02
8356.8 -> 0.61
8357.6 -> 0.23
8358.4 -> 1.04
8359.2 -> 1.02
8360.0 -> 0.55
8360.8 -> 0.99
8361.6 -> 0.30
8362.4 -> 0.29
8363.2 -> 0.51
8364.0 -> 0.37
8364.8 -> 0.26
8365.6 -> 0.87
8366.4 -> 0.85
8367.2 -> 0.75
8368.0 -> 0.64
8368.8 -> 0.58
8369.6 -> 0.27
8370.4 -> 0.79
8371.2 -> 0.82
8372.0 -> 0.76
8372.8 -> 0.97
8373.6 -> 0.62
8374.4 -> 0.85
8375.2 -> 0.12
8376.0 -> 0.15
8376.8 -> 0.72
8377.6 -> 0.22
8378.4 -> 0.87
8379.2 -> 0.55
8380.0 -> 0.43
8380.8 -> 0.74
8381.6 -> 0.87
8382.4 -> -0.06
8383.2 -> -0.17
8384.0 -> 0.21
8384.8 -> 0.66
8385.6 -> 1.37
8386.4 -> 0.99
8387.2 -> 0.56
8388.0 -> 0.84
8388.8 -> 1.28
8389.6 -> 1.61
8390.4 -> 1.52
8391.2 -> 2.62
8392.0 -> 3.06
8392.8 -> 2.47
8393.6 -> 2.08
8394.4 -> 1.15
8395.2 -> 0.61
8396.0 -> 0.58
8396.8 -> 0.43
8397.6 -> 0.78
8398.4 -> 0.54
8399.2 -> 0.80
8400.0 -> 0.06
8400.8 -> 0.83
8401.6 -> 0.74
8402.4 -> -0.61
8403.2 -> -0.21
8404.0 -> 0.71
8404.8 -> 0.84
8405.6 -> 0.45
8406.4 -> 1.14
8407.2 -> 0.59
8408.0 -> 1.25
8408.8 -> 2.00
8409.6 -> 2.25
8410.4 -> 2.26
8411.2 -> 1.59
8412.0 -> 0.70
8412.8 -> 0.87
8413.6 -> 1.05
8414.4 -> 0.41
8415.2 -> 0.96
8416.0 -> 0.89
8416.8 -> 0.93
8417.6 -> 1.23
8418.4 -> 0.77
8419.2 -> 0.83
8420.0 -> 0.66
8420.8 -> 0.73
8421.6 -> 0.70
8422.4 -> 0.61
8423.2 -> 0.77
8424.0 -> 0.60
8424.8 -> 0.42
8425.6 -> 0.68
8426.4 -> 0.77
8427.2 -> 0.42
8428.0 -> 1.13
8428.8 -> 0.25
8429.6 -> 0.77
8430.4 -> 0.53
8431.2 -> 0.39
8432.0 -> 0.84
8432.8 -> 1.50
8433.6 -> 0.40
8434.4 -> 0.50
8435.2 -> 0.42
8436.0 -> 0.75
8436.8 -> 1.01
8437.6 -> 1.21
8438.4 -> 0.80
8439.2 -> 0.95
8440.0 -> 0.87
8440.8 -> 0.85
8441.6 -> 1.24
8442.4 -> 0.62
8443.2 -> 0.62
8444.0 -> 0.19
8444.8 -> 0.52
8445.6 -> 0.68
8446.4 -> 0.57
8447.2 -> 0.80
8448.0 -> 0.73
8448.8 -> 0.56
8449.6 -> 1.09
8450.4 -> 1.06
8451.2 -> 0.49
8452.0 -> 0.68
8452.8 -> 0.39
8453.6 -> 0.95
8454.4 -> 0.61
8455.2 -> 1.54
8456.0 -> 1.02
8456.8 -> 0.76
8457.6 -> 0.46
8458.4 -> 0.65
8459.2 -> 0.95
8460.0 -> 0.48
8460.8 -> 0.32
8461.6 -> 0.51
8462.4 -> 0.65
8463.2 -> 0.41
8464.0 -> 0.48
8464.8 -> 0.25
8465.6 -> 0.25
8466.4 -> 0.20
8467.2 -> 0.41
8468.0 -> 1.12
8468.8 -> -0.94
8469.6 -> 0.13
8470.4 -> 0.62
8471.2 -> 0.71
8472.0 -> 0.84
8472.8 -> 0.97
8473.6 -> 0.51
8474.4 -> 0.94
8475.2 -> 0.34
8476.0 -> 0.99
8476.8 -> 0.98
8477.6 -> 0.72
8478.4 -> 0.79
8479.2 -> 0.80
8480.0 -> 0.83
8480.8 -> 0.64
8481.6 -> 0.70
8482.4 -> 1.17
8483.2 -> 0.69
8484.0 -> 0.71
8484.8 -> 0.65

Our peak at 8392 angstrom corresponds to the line [S II]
